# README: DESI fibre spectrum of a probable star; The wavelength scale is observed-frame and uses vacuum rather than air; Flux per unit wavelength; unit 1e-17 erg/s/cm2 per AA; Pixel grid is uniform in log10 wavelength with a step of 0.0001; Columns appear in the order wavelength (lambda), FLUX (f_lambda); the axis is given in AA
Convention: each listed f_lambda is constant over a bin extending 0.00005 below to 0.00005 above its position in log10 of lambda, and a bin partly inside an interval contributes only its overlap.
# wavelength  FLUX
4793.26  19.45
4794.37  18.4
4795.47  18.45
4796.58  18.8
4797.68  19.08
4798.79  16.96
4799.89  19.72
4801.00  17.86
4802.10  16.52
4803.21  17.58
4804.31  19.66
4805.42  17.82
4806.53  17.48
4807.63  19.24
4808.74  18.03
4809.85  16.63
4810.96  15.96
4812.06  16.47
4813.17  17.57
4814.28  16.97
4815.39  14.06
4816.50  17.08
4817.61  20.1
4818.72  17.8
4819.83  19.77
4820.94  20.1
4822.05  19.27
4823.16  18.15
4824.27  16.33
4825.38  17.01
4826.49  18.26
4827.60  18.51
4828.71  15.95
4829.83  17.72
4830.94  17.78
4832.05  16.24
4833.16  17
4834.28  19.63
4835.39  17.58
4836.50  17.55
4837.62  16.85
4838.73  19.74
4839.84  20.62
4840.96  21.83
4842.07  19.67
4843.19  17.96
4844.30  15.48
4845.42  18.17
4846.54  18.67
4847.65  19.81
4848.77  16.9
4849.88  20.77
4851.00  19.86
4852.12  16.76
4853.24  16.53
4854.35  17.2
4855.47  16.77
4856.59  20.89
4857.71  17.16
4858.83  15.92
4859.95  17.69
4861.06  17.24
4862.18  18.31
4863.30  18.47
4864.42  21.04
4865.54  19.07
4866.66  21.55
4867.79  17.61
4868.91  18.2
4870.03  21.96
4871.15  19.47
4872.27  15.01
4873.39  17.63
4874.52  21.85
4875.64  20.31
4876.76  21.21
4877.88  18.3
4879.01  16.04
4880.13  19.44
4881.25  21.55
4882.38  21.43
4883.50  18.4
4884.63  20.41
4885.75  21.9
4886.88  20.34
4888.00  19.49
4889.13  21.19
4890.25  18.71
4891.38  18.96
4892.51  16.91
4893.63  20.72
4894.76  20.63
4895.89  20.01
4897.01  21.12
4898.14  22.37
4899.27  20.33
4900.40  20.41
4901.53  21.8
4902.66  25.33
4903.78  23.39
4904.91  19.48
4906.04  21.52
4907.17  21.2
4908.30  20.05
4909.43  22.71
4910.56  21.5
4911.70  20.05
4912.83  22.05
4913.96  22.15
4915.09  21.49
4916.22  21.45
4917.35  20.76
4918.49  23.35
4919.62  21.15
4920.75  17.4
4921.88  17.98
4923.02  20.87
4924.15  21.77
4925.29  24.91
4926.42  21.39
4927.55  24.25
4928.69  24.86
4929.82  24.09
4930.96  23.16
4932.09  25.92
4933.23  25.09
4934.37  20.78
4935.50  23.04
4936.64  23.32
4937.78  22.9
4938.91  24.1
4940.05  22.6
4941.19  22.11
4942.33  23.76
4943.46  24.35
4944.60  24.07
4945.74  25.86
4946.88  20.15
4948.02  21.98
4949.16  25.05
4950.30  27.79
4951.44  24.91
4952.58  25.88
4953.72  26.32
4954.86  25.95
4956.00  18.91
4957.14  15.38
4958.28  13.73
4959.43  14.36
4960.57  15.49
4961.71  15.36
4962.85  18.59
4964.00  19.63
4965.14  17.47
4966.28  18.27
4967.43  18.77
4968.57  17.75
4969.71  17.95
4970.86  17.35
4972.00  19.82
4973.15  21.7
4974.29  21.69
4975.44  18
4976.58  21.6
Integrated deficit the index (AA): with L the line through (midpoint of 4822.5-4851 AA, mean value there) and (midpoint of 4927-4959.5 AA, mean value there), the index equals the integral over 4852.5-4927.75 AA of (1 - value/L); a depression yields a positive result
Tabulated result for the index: 2.0 AA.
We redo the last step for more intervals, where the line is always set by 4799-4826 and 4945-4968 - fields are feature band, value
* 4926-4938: -2.11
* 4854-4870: 0.20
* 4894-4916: -2.15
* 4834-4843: -0.41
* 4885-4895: -0.31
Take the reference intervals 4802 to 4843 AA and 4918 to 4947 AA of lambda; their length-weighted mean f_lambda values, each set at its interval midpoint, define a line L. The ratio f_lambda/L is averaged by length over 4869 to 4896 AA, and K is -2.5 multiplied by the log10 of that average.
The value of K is 0.05 mag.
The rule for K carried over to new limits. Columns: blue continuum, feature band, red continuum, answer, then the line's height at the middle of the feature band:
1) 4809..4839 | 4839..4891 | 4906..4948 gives 0.03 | 19.5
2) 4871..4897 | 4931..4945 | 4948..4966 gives -0.17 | 20.1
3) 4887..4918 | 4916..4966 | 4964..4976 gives -0.11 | 19.8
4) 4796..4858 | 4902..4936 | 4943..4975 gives -0.12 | 19.7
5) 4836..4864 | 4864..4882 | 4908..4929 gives 0.00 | 19.4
